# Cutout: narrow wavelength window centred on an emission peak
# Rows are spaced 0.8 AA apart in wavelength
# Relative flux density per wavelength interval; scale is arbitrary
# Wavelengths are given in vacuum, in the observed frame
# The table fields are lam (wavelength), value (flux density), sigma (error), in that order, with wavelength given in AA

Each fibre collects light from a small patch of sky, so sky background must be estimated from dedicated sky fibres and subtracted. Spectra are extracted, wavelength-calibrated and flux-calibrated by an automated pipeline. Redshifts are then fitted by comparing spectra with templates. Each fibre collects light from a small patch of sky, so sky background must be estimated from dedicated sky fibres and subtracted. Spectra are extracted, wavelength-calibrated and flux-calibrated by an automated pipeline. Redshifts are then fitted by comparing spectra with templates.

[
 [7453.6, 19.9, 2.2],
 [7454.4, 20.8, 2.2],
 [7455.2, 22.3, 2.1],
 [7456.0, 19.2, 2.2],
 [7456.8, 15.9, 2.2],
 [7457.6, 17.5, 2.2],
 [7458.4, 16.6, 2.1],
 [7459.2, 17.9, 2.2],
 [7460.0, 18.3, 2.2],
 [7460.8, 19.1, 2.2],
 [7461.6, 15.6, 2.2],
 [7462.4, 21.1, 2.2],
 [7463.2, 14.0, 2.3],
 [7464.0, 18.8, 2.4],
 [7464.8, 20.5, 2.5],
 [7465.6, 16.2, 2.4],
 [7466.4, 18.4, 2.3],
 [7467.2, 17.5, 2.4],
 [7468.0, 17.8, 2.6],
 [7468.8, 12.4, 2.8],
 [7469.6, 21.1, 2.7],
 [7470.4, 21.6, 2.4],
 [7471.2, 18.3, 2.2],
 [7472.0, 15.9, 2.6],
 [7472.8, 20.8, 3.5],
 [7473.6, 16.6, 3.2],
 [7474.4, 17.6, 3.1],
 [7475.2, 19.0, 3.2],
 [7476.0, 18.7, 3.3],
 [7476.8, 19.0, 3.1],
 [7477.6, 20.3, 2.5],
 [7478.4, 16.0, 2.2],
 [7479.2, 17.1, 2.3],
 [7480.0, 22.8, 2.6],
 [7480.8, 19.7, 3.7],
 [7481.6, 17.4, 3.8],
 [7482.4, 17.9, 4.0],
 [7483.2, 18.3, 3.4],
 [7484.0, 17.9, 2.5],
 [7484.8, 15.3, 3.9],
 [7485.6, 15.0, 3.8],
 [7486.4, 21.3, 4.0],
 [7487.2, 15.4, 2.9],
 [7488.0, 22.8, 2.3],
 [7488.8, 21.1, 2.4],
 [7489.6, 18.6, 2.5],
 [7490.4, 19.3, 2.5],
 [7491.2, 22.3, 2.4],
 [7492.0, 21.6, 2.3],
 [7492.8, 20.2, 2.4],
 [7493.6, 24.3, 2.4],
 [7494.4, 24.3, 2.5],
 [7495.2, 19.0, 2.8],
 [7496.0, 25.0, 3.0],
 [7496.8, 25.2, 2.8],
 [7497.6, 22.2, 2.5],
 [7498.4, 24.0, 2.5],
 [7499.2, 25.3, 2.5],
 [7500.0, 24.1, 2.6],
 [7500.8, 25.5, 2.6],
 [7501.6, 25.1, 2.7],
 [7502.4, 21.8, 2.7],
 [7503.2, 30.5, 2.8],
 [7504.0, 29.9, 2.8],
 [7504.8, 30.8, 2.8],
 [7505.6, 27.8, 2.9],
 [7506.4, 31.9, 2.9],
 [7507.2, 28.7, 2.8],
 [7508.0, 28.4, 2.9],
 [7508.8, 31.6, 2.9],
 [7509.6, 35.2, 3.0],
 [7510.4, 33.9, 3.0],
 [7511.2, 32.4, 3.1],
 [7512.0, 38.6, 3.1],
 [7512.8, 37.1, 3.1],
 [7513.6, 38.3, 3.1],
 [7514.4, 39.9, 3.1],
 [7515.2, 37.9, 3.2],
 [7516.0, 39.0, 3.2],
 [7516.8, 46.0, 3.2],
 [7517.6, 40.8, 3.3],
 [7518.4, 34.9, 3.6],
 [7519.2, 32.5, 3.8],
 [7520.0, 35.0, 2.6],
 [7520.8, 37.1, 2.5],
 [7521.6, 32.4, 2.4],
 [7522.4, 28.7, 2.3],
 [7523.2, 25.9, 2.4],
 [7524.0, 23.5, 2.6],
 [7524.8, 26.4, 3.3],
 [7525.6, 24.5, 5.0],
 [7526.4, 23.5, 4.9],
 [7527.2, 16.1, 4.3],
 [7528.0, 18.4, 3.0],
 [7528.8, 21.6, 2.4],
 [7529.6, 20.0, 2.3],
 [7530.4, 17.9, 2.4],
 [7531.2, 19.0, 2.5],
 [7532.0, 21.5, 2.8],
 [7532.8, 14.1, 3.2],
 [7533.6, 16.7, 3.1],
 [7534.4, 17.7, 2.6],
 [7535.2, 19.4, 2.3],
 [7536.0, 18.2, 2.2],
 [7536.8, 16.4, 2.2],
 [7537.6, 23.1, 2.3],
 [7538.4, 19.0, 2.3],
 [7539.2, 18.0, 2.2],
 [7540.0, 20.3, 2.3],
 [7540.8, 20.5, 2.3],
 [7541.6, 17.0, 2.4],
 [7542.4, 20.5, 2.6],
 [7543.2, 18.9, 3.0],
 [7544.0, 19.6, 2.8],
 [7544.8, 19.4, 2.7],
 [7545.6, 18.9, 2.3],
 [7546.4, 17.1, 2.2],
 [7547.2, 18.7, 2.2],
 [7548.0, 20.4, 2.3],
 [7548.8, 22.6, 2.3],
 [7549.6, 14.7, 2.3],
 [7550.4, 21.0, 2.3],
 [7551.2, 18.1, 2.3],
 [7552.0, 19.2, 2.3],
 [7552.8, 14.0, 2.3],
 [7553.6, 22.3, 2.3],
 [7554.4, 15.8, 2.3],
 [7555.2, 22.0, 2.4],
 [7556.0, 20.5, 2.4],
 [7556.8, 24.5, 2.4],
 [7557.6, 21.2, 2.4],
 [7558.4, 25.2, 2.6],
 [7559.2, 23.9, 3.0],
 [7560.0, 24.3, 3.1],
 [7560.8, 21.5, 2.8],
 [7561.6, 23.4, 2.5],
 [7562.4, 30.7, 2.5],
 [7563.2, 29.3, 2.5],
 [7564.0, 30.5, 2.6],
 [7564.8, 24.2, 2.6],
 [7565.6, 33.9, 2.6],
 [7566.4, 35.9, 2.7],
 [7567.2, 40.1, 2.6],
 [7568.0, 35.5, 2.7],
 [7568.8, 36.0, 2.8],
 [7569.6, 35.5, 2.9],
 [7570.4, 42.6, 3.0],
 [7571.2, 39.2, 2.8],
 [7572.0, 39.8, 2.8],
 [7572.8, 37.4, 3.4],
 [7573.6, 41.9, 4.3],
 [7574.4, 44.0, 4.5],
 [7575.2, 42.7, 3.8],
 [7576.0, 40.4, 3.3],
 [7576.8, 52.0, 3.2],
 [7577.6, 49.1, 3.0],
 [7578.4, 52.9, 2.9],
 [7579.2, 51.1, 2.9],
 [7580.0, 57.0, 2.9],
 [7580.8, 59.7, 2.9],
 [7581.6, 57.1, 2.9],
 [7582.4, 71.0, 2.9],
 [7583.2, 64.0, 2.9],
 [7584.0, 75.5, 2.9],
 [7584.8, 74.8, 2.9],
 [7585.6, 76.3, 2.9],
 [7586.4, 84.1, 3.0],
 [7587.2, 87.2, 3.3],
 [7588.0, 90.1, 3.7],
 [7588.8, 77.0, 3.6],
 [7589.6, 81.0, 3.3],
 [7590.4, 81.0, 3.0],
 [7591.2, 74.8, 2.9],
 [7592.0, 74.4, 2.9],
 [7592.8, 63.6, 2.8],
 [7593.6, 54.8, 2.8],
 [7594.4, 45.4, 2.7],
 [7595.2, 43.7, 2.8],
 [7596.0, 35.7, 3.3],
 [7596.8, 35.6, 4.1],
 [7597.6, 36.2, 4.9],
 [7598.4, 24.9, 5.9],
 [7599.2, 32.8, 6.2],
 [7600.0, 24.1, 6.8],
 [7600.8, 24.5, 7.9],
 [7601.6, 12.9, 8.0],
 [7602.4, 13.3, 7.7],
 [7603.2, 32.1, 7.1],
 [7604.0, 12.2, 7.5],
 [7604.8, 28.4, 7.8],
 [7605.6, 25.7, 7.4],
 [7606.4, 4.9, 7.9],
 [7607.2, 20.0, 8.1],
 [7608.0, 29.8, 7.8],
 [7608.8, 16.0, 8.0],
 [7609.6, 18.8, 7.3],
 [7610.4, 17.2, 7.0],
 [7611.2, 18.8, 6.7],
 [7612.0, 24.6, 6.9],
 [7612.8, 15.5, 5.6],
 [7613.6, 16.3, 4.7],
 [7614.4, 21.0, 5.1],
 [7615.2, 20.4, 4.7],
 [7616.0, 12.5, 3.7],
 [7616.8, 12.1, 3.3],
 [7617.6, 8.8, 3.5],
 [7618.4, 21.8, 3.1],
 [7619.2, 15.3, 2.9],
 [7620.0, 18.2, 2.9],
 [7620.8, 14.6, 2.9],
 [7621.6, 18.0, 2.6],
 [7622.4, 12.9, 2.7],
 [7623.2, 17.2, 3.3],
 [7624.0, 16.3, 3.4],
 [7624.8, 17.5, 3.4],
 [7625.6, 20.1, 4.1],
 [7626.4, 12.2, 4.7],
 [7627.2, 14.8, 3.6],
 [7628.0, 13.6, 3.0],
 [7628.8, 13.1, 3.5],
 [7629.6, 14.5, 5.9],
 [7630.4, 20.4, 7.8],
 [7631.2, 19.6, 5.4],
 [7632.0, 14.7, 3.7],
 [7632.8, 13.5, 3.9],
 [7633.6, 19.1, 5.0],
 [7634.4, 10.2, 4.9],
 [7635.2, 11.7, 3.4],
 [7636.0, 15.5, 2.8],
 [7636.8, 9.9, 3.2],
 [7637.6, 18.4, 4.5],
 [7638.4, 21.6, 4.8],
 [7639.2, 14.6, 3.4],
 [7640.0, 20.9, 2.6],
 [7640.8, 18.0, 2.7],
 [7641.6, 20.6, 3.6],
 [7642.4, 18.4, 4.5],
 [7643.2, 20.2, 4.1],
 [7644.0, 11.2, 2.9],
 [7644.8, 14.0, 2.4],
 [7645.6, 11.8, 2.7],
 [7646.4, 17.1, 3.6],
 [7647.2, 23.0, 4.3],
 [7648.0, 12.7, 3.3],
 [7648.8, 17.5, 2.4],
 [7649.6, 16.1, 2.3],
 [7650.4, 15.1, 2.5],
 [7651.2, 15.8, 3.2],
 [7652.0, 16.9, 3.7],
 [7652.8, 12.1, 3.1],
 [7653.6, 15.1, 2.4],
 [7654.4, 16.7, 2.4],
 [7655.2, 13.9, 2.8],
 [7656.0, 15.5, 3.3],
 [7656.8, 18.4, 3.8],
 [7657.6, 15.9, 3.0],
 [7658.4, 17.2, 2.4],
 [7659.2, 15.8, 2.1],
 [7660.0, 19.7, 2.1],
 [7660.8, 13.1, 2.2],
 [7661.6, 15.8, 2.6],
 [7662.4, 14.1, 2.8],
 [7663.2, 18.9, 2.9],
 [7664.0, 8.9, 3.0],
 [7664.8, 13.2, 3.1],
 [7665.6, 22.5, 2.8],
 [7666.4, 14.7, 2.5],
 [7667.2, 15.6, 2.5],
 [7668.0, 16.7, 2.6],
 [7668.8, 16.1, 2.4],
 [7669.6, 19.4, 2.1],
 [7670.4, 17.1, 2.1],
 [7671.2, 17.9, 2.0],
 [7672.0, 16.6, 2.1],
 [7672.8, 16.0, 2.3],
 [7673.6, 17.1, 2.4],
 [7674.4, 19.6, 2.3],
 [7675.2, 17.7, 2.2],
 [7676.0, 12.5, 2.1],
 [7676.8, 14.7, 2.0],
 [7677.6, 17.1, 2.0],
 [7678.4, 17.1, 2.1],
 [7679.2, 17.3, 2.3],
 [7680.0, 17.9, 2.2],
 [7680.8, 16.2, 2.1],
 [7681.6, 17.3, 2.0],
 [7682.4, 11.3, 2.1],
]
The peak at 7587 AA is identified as [O III] 5007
